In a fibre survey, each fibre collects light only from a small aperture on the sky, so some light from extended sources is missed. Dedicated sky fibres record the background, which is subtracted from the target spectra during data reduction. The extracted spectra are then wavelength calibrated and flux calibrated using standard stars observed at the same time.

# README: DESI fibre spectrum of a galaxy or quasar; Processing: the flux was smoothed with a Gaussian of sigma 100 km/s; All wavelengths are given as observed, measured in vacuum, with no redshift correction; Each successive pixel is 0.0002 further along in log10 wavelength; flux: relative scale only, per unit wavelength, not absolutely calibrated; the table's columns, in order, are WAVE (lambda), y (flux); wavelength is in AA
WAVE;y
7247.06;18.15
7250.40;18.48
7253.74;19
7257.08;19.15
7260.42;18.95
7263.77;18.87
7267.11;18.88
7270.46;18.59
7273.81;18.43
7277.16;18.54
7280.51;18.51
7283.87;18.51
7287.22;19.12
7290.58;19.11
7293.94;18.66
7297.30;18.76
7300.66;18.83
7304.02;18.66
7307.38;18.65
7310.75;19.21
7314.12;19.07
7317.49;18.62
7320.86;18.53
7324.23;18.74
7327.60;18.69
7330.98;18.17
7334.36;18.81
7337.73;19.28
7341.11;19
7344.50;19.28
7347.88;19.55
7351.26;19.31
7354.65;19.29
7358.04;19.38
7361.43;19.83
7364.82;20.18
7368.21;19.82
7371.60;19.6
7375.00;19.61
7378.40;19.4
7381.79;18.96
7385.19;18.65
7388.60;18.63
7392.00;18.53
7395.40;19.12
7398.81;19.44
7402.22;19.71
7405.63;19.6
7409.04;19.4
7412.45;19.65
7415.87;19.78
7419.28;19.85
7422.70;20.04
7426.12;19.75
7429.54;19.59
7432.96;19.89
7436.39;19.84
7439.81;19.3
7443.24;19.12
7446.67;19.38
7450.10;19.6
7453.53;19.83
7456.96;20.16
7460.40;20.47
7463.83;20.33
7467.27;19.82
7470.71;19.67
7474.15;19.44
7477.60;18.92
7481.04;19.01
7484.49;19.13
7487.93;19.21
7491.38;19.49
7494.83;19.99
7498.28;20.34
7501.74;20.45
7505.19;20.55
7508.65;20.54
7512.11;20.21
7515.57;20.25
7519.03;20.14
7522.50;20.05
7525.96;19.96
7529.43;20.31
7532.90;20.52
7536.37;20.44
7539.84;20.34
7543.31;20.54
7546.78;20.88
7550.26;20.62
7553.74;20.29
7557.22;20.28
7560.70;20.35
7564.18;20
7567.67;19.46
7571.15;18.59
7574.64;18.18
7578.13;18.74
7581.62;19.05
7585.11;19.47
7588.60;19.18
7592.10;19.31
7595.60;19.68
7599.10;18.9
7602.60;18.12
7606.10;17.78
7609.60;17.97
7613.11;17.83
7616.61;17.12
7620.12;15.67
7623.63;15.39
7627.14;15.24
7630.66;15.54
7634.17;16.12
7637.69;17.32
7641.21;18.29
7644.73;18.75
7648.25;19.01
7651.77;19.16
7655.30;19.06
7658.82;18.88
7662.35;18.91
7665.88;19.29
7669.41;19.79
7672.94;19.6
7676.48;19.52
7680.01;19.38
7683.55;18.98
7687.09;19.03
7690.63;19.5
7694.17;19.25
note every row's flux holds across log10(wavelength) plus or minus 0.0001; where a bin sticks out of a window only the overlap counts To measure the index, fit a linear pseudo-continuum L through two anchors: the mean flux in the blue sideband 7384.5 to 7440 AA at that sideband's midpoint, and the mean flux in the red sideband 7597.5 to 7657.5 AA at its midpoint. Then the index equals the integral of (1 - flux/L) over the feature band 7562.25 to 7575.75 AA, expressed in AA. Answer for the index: -0.8 AA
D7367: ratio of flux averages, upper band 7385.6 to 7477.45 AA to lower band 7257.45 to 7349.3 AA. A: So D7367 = 1.0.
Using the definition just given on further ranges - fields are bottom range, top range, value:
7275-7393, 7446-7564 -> 1.05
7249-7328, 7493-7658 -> 1.01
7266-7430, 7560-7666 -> 0.95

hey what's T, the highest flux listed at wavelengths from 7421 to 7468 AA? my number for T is 20.47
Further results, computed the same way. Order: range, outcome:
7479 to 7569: 20.88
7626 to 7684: 19.79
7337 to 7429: 20.18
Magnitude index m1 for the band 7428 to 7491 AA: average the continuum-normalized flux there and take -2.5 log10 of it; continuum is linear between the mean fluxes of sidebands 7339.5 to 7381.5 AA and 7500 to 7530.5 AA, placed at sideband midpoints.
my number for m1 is 0.02 mag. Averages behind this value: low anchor 19.5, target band 19.6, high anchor 20.3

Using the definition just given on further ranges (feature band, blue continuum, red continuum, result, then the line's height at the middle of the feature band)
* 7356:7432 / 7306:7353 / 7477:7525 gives -0.01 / 19.3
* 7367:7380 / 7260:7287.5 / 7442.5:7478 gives -0.02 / 19.2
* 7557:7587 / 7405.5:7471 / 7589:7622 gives -0.05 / 18.4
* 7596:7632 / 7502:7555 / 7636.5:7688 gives 0.15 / 19.5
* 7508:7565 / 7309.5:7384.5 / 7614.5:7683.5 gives -0.11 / 18.5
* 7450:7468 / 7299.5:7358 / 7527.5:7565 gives -0.01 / 19.8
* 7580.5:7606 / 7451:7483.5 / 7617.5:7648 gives -0.10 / 17.4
